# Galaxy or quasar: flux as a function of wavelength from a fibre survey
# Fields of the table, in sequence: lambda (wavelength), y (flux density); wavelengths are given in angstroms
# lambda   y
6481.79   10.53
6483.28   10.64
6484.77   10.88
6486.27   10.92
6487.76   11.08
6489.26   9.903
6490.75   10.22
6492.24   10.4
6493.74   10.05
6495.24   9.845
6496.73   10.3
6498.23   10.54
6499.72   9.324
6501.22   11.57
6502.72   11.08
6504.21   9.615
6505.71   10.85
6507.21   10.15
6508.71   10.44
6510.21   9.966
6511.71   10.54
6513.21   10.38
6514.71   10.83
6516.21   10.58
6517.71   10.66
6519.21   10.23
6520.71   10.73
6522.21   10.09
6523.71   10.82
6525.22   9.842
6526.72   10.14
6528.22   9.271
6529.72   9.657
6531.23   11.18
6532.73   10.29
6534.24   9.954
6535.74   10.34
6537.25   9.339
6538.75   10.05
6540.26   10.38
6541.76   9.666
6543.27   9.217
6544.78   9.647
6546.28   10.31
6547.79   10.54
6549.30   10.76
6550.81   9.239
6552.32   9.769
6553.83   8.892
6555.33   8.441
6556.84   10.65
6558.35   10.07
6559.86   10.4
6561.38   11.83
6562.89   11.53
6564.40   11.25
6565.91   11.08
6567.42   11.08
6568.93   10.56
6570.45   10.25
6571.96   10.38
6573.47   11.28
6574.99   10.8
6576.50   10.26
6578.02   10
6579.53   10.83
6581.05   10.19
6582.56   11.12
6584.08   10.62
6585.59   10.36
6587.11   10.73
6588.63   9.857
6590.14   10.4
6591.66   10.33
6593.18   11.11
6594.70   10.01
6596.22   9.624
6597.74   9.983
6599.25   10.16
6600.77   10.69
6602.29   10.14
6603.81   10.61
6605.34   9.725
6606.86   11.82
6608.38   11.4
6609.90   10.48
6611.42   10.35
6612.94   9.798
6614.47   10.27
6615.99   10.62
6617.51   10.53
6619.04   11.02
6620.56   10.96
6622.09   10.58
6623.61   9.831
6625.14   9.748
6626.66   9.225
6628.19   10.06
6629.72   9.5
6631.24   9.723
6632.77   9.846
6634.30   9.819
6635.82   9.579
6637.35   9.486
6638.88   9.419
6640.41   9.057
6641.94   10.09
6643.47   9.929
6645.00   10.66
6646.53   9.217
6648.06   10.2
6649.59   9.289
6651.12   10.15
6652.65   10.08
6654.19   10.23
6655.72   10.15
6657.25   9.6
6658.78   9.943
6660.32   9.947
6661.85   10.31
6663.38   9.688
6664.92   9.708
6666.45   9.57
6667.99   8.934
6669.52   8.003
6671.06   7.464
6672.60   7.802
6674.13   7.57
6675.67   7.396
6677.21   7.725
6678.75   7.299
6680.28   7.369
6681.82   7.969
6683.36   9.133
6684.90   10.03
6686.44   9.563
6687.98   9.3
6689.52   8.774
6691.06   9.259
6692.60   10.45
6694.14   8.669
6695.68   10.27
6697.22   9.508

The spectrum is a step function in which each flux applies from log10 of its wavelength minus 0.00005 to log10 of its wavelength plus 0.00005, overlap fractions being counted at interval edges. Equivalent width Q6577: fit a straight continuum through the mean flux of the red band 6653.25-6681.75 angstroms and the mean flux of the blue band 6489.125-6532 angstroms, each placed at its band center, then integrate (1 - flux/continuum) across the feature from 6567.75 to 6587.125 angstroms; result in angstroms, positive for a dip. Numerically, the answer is -1.80 angstroms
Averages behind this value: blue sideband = 10.3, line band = 10.6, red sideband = 8.8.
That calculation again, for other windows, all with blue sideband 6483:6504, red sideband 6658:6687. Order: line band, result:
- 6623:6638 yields -0.9 angstroms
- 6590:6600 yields -0.8 angstroms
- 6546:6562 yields -0.3 angstroms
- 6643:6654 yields -1.2 angstroms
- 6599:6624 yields -3.4 angstroms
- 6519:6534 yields -0.1 angstroms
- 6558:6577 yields -2.2 angstroms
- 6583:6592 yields -0.8 angstroms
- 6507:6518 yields -0.2 angstroms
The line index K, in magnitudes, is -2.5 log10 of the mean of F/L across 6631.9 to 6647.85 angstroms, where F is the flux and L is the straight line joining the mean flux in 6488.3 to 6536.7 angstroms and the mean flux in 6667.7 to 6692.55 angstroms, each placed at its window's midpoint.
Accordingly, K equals -0.10 mag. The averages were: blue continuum 10.3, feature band 9.73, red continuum 8.4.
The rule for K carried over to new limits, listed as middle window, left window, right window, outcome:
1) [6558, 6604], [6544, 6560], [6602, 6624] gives -0.04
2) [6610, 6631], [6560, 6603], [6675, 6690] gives -0.05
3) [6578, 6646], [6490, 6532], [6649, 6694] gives -0.08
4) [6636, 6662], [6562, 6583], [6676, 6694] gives -0.05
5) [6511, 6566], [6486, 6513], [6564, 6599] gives 0.02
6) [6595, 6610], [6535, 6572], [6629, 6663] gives -0.05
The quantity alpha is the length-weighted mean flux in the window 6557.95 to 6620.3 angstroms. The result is 10.6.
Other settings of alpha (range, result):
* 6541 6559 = 9.77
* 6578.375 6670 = 10.1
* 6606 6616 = 10.7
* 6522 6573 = 10.2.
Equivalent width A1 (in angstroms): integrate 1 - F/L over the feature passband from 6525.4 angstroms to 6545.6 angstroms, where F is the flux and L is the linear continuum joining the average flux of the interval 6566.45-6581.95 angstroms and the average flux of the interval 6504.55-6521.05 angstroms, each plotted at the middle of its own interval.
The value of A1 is 1.1 angstroms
